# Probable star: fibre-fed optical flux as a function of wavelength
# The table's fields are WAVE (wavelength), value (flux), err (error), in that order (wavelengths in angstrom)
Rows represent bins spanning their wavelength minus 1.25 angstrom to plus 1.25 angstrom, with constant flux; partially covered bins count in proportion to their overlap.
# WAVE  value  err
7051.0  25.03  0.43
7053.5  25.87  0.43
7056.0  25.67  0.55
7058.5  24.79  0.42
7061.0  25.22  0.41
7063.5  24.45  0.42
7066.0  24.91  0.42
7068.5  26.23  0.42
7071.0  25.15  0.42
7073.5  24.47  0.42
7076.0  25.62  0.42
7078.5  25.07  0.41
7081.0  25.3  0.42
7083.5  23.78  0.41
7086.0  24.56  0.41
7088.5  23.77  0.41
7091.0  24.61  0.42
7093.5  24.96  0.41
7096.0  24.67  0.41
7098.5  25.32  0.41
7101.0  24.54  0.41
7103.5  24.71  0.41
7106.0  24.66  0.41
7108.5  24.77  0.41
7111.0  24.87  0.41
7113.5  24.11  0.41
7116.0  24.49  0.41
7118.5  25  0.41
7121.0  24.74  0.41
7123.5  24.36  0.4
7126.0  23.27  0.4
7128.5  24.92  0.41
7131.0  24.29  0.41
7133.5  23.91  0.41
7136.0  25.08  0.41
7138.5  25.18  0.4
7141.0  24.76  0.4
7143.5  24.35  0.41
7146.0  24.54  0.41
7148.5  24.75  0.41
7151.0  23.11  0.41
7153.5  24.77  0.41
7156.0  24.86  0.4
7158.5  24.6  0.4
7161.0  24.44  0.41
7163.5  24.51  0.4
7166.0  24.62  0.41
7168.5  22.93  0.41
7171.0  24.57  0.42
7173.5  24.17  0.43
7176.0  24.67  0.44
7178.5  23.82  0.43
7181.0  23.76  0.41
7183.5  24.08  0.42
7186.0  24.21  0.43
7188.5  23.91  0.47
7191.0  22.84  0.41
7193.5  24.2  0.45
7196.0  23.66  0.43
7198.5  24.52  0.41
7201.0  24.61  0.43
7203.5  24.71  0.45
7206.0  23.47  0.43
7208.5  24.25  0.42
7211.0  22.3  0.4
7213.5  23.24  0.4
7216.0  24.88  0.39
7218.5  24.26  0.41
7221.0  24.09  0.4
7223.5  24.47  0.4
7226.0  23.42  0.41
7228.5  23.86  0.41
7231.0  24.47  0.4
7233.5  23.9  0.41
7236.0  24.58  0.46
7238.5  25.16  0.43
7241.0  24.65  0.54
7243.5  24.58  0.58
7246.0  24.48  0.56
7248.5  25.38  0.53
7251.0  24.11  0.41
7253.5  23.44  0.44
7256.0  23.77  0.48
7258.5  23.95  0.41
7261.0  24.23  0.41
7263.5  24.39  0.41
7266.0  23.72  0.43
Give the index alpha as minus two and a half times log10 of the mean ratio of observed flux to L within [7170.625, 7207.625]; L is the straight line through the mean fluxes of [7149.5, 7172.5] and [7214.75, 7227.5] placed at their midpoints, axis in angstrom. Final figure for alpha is 0.01 mag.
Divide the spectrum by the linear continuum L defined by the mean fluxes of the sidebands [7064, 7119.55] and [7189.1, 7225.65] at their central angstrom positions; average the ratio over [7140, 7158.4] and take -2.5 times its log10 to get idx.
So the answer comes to 0.00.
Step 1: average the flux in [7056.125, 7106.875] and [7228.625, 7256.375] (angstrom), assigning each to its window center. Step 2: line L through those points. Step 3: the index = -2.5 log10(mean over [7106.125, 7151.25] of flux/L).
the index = 0.01 mag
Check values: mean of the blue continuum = 24.9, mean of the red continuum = 24.4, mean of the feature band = 24.5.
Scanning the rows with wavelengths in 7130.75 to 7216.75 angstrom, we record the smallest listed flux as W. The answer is 22.3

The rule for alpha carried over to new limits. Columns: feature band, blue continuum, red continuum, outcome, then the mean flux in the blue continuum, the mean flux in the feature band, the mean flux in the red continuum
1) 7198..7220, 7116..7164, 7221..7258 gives 0.015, 24.5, 24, 24.3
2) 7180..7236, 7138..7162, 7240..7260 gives 0.018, 24.5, 24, 24.3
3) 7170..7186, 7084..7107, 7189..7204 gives -0.001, 24.6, 24.2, 24.1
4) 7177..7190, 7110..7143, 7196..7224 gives 0.011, 24.5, 23.9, 24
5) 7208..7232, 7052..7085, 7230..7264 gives 0.025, 25.1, 23.9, 24.4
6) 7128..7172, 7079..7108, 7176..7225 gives -0.007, 24.6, 24.4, 24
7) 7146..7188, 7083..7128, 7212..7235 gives 0.002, 24.5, 24.2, 24.1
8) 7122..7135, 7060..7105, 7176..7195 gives 0.011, 24.8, 24.2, 23.9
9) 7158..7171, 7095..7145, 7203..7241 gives 0.006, 24.6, 24.2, 24.1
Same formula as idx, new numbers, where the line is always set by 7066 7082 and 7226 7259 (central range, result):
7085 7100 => 0.02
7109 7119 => 0.02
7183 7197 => 0.04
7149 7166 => 0.02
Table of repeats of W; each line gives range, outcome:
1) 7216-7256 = 23.42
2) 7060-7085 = 23.78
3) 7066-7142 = 23.27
